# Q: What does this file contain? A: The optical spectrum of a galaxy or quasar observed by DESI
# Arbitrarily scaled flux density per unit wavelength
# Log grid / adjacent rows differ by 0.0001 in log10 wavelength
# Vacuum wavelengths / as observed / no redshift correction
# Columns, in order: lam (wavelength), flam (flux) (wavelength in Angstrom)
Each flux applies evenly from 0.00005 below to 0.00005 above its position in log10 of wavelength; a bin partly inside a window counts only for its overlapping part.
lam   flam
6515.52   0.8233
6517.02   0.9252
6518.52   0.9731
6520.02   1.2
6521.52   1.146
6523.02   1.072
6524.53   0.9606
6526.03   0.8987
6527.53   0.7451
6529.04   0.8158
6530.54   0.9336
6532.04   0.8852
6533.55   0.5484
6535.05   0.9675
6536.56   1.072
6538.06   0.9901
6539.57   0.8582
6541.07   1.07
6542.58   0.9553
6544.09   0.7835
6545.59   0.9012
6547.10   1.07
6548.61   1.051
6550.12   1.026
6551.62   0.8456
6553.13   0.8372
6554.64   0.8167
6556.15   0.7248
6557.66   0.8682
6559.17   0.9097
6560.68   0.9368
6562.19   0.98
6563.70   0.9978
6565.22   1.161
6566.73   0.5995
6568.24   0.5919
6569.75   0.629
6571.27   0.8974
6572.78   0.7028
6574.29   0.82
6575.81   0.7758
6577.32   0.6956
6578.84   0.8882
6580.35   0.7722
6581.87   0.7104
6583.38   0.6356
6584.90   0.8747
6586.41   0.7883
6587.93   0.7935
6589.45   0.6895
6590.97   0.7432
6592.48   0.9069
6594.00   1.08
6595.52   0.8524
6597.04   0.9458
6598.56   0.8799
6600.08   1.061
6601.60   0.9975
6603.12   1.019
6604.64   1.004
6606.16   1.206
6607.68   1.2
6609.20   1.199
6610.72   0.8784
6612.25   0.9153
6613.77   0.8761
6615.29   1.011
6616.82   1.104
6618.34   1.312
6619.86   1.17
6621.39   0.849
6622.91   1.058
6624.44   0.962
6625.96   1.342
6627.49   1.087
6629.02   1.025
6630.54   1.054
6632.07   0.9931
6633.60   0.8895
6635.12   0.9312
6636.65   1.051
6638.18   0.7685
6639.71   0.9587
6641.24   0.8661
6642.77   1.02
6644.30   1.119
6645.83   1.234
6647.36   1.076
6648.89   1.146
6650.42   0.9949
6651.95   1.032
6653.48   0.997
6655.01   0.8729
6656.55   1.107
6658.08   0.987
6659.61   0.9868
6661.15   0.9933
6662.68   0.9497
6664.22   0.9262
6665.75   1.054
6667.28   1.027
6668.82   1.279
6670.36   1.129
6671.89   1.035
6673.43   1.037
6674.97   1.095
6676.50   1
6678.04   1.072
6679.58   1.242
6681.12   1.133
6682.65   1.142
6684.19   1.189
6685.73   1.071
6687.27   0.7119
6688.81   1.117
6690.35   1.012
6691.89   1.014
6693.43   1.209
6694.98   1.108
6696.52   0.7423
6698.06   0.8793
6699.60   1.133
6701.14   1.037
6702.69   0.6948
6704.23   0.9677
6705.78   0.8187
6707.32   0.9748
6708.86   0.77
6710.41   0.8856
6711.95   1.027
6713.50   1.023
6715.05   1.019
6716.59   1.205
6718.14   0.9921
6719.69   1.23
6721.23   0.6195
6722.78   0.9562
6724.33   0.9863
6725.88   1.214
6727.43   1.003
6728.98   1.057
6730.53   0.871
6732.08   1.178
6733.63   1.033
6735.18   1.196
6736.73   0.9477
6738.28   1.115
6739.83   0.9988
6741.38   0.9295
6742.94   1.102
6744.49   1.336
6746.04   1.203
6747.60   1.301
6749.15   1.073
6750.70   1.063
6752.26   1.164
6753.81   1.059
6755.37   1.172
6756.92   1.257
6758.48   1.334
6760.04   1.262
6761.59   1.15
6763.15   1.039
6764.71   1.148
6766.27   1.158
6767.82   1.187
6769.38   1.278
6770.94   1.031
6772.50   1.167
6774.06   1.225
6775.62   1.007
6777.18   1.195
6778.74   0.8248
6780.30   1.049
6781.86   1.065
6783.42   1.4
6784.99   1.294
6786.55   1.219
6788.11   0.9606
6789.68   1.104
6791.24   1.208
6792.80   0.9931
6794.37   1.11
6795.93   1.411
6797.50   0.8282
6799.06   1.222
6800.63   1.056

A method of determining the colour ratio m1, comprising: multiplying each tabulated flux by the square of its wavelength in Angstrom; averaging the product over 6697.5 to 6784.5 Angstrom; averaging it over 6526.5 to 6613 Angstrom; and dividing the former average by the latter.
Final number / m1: 1.3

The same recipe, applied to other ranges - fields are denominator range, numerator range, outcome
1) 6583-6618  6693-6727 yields 1.06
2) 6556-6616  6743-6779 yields 1.39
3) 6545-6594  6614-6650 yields 1.27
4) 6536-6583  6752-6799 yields 1.41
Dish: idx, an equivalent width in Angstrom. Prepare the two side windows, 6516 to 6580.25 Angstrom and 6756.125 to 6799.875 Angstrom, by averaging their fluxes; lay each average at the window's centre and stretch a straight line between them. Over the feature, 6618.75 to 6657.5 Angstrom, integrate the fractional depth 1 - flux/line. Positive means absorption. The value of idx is -1.37 Angstrom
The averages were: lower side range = 0.892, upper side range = 1.15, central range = 1.03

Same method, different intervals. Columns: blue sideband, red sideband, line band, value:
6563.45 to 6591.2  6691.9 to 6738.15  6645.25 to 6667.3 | -3.0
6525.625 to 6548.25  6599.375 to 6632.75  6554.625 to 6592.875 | 6.7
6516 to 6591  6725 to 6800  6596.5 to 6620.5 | -2.8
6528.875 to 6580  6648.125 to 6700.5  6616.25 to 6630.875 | -1.9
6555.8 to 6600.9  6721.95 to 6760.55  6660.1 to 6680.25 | -1.5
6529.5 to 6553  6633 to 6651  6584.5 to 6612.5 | 0.6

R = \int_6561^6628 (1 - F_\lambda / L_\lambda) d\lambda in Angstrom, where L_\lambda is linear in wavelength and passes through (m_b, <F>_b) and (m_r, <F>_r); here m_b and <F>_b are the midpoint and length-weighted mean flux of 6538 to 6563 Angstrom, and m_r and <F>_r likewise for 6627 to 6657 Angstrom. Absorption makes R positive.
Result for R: 2.8 Angstrom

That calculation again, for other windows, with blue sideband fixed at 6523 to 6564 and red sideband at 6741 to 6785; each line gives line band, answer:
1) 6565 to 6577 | 2.4 Angstrom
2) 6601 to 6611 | -1.1 Angstrom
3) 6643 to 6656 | -0.4 Angstrom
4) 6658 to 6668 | 0.5 Angstrom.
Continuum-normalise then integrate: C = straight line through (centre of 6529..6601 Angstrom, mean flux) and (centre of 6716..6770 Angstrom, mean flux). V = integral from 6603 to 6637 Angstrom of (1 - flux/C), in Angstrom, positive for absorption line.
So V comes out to -4.1 Angstrom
